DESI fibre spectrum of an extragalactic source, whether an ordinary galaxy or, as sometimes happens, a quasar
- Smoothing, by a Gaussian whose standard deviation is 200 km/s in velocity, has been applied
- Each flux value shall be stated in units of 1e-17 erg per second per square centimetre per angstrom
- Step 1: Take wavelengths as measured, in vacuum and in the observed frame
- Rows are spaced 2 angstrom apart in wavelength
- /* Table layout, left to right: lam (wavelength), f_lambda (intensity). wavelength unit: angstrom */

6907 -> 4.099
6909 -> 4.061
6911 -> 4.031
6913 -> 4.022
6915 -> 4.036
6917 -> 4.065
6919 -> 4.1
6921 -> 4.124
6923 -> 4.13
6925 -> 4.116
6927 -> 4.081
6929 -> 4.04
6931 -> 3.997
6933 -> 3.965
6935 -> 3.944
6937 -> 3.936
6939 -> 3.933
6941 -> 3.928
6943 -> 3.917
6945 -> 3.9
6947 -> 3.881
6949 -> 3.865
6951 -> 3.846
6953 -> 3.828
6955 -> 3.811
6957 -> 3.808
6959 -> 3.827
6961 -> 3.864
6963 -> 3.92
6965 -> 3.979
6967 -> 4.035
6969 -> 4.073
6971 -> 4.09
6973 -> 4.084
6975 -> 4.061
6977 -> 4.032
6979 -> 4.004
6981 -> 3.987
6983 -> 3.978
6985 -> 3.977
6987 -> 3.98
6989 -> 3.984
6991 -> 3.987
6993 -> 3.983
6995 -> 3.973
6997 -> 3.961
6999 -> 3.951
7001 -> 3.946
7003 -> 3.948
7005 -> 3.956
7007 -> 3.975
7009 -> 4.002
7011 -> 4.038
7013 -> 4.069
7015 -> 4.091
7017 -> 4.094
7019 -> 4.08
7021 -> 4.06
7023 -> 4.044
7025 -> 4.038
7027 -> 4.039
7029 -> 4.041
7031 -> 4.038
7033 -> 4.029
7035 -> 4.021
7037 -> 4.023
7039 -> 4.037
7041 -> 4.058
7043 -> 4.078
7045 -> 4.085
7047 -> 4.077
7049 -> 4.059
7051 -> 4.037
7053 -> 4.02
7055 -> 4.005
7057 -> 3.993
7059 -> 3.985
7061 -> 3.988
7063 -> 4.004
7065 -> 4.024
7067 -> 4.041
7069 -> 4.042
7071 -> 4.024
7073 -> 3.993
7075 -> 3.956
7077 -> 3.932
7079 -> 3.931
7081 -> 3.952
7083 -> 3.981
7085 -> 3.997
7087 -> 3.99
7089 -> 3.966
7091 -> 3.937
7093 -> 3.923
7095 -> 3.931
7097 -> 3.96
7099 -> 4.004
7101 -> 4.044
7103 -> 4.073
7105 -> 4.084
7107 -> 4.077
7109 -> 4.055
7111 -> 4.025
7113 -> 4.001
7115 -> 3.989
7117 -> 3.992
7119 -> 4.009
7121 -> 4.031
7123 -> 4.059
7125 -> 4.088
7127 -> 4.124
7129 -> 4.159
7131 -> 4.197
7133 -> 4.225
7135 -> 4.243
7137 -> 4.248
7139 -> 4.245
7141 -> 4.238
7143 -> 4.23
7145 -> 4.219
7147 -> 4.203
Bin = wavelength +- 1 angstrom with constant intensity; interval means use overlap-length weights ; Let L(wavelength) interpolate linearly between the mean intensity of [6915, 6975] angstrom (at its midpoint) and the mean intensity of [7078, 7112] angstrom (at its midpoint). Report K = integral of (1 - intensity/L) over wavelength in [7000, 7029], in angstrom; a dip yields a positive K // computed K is -0.33 angstrom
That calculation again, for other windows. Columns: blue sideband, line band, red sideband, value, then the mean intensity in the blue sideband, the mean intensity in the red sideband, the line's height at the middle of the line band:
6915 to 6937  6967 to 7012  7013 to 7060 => 0.5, 4.05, 4.05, 4.05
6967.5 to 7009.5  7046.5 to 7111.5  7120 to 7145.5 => 1.7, 4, 4.18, 4.11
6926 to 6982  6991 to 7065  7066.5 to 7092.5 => -1.0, 3.95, 3.98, 3.97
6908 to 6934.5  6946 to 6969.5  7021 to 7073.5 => 0.9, 4.06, 4.03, 4.05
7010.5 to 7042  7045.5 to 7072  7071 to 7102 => -0.1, 4.05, 3.97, 4.01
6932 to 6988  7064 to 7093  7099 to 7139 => 0.5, 3.94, 4.09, 4.05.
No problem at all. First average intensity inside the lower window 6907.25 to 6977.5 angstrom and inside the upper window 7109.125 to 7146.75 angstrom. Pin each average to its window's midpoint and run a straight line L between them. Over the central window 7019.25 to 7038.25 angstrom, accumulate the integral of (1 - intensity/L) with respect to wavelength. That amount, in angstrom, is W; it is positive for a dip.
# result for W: 0.1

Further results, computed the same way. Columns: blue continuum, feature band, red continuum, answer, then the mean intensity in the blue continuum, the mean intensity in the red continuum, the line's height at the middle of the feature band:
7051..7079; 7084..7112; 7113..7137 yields 0.4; 4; 4.1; 4.06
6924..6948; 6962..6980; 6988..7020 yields -0.2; 3.97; 4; 3.99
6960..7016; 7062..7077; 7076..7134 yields 0.0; 4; 4.03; 4.02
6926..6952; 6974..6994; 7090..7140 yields -0.1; 3.94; 4.07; 3.97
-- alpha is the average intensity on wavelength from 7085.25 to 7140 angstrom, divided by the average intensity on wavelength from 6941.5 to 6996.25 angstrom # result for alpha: 1.03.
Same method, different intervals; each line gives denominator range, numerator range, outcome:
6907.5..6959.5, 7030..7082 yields 1.01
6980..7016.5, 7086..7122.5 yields 1.00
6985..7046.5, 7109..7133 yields 1.01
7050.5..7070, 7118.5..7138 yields 1.03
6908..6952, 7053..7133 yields 1.01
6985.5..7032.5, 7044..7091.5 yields 1.00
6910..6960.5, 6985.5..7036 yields 1.01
